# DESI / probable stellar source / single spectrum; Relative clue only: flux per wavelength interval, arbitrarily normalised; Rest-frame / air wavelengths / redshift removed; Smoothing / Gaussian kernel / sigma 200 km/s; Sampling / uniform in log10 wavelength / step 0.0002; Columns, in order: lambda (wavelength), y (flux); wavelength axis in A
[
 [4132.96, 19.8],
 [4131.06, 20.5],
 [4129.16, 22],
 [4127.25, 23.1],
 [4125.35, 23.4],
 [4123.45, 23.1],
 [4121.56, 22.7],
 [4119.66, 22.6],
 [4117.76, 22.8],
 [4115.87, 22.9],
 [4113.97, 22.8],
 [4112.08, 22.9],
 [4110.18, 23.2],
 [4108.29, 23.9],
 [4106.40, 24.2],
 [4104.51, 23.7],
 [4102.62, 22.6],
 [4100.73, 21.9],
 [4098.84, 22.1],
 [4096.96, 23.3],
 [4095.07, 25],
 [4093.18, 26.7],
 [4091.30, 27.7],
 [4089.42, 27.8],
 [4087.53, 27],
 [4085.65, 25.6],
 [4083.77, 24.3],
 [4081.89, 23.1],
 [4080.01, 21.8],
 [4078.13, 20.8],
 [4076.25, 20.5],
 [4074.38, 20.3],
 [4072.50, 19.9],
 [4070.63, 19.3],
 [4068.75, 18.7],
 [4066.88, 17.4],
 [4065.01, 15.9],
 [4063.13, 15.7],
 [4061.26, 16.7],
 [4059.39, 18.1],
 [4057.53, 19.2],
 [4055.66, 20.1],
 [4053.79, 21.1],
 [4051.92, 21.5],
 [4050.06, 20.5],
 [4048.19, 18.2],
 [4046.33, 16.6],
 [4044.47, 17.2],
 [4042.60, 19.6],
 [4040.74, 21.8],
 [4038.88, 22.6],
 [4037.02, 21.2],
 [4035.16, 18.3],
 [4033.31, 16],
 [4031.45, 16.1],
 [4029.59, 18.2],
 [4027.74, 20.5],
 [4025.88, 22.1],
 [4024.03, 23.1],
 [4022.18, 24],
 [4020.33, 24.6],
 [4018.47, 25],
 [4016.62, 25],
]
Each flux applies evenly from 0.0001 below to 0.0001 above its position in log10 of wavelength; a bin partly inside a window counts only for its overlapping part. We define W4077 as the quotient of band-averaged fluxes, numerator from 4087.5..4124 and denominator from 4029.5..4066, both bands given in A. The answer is 1.27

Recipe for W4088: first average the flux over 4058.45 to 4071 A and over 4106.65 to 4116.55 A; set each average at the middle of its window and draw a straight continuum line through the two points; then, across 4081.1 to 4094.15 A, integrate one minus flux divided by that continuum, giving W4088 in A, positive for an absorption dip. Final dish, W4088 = -3.78 A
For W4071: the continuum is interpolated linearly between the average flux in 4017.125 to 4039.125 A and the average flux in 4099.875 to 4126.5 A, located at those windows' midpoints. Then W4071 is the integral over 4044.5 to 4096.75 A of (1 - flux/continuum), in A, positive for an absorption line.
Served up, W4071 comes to 2.4 A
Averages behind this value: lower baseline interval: 21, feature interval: 21.1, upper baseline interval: 23.1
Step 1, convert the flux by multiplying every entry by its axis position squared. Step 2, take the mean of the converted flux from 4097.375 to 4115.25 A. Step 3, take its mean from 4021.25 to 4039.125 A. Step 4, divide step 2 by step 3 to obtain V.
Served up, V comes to 1.19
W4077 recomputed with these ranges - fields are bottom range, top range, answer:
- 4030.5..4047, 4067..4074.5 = 1.02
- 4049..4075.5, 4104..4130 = 1.22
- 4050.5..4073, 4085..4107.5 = 1.33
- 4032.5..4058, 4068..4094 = 1.18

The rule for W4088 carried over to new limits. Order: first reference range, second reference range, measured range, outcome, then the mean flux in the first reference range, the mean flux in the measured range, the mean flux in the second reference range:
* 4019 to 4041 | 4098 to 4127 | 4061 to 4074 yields 2.4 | 20.7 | 17.8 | 23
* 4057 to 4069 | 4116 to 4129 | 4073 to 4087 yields -2.6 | 17.3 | 22.4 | 22.9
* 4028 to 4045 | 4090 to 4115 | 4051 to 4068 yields 1.9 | 19.1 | 18.4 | 23.9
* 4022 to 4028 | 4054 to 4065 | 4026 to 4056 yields 1.3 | 22.4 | 19.4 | 18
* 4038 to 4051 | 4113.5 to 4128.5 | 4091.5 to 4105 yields -1.2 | 19.5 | 23.8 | 22.9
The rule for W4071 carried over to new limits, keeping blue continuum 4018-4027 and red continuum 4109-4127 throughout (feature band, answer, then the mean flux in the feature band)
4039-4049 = 1.90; 19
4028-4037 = 2.19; 17.8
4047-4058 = 1.57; 20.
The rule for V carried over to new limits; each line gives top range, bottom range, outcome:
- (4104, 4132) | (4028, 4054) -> 1.24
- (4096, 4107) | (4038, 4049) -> 1.22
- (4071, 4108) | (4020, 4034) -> 1.19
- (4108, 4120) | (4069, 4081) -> 1.15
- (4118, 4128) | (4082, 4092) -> 0.89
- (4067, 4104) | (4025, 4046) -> 1.22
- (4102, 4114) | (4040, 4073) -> 1.28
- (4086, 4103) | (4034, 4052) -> 1.31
